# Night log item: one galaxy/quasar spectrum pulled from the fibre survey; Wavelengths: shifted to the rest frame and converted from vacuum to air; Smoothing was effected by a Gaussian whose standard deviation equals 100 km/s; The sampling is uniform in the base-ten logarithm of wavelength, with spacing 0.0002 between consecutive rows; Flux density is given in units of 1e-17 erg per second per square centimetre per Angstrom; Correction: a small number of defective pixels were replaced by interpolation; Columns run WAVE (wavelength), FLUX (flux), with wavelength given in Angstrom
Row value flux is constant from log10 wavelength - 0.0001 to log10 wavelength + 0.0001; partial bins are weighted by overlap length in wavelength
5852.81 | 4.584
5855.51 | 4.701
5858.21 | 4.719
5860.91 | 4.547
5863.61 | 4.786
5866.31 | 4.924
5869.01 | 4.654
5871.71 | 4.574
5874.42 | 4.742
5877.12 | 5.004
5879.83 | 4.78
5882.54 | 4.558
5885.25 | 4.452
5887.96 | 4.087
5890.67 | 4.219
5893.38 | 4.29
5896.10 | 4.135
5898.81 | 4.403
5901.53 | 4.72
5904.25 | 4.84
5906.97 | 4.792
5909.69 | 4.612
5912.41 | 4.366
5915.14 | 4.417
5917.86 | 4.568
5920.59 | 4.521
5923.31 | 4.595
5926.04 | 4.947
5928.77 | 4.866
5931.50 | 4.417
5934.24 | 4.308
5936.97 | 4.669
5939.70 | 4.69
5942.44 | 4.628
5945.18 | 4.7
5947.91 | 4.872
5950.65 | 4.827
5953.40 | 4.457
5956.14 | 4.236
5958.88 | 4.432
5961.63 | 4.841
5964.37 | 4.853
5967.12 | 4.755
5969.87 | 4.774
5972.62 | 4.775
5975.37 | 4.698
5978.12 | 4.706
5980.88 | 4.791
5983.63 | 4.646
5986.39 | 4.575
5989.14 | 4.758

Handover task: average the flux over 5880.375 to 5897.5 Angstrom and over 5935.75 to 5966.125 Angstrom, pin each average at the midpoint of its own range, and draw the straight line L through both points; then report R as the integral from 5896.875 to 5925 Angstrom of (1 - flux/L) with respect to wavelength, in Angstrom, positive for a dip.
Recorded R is -0.9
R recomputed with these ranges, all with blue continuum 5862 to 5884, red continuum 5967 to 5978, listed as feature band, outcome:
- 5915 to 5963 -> 1.33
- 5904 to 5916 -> 0.40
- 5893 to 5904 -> 0.71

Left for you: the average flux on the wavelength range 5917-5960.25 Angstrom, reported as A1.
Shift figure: 4.61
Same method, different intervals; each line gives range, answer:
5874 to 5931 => 4.56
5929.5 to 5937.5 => 4.47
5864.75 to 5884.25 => 4.74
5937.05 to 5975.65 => 4.68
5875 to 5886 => 4.72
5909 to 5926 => 4.54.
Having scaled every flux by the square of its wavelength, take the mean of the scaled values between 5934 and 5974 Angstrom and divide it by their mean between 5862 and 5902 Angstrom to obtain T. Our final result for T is 1.1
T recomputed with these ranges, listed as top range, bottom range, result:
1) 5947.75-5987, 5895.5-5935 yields 1.04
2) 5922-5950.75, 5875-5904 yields 1.06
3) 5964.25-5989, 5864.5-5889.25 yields 1.05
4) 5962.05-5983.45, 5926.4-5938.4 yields 1.05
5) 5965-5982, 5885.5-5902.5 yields 1.13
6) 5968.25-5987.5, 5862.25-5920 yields 1.06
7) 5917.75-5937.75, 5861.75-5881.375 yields 0.98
